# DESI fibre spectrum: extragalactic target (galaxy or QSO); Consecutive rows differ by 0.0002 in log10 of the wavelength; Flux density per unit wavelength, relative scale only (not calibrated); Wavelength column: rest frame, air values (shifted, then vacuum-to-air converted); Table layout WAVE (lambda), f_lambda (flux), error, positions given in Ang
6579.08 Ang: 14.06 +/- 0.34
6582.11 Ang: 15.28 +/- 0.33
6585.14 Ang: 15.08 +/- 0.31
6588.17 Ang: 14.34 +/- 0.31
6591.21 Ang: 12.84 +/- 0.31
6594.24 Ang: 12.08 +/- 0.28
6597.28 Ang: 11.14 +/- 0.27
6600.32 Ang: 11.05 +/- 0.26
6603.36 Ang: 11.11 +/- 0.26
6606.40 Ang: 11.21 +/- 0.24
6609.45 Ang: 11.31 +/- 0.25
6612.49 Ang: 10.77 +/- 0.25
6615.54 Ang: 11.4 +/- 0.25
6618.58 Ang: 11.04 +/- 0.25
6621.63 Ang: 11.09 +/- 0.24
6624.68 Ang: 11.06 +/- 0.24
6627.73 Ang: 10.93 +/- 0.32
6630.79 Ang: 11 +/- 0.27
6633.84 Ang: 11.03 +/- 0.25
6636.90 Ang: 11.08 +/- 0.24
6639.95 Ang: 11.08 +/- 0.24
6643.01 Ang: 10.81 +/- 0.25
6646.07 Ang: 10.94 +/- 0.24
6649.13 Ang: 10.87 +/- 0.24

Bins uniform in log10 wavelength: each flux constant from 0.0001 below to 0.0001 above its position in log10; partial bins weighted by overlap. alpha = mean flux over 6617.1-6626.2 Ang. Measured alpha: 11.1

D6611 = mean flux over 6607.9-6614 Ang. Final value 11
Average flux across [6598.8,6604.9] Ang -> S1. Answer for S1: 11.1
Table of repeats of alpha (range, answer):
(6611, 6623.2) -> 11.1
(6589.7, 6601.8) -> 11.8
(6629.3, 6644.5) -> 11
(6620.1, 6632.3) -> 11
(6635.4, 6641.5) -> 11.1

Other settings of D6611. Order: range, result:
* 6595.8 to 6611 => 11.2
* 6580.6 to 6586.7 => 15.2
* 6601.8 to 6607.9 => 11.2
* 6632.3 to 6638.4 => 11.1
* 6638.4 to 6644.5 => 11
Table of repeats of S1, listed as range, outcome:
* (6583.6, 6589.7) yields 14.7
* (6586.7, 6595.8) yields 13.1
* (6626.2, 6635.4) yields 11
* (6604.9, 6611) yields 11.3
